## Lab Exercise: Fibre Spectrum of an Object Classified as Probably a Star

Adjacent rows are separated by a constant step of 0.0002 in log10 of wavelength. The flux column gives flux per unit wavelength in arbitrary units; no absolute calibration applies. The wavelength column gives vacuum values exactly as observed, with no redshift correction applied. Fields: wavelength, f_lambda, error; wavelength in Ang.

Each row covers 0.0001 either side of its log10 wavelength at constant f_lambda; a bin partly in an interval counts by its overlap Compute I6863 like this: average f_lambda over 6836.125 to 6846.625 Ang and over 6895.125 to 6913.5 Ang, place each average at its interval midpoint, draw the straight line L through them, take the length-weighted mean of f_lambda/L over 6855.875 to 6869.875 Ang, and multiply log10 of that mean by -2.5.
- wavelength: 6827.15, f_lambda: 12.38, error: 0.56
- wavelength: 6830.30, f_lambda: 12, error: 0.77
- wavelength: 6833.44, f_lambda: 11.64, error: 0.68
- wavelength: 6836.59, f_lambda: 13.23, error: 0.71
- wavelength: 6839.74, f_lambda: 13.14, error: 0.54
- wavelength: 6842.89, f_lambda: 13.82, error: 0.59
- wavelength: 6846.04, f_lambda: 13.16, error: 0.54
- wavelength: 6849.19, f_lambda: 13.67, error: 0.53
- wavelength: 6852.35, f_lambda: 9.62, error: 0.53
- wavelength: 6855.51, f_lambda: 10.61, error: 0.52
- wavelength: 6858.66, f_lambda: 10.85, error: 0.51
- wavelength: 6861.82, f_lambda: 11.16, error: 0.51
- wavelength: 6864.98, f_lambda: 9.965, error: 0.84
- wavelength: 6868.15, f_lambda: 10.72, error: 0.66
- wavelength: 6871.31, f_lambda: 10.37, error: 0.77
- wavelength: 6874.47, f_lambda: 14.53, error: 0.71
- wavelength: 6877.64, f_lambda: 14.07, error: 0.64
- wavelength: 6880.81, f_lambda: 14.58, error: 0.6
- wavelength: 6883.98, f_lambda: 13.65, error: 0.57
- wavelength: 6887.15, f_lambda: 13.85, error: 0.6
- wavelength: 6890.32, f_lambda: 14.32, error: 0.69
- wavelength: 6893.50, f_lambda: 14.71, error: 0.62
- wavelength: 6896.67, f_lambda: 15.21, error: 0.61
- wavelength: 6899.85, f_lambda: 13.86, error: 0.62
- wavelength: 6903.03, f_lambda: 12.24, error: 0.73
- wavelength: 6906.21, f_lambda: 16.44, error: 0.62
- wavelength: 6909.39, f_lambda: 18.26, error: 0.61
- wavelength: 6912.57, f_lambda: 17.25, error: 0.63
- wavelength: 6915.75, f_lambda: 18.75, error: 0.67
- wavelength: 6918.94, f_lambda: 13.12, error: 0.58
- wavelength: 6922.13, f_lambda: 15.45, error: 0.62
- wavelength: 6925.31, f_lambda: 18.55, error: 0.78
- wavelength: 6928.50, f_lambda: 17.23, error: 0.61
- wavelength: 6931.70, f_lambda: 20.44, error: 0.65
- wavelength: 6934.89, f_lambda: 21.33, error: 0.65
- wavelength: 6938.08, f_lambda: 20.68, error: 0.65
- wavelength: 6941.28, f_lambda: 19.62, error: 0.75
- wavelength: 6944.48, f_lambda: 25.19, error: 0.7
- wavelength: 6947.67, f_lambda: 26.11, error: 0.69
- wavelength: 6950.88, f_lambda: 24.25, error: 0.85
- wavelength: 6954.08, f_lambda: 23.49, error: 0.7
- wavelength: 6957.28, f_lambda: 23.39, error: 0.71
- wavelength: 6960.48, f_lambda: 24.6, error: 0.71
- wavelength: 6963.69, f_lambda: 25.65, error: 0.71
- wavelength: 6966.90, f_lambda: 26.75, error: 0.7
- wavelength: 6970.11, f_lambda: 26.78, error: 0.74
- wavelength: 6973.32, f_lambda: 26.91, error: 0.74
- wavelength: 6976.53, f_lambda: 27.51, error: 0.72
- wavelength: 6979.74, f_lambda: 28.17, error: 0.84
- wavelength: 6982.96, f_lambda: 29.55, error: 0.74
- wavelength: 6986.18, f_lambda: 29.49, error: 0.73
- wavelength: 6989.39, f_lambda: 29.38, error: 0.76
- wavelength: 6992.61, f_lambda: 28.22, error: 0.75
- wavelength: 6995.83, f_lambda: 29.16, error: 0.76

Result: 0.30 mag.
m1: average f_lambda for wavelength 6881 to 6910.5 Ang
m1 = 14.7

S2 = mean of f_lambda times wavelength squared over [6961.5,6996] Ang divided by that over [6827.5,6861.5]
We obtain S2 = 2.4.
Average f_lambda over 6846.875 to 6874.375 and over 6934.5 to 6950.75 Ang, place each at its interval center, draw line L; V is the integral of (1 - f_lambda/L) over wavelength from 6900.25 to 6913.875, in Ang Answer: 1.5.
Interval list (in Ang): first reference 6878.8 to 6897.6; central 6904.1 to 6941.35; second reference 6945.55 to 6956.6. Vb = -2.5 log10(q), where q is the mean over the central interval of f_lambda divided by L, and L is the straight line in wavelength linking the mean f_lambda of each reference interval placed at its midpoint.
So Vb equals 0.114 mag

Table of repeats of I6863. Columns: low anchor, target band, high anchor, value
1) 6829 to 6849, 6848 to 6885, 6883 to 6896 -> 0.15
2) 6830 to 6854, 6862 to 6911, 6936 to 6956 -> 0.24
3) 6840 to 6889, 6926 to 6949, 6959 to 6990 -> 0.05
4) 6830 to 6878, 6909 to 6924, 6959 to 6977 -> 0.20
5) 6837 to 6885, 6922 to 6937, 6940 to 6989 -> 0.13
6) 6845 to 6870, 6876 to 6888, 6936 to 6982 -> 0.03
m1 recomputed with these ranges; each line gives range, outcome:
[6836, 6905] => 12.8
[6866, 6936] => 15.3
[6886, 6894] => 14.3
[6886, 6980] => 20.3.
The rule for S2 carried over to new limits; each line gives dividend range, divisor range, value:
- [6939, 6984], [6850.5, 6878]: 2.33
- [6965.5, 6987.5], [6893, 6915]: 1.82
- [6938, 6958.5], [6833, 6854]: 1.91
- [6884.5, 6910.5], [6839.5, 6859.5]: 1.24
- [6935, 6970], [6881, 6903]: 1.73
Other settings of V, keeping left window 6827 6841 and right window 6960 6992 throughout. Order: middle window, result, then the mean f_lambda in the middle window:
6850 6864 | 3.95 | 10.7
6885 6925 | 9.32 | 15.4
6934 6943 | 1.16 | 20.5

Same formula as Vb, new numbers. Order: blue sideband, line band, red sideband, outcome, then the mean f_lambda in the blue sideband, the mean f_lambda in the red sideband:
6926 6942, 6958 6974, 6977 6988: 0.00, 19.8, 28.9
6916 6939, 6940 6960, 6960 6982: -0.06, 18.1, 26.8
